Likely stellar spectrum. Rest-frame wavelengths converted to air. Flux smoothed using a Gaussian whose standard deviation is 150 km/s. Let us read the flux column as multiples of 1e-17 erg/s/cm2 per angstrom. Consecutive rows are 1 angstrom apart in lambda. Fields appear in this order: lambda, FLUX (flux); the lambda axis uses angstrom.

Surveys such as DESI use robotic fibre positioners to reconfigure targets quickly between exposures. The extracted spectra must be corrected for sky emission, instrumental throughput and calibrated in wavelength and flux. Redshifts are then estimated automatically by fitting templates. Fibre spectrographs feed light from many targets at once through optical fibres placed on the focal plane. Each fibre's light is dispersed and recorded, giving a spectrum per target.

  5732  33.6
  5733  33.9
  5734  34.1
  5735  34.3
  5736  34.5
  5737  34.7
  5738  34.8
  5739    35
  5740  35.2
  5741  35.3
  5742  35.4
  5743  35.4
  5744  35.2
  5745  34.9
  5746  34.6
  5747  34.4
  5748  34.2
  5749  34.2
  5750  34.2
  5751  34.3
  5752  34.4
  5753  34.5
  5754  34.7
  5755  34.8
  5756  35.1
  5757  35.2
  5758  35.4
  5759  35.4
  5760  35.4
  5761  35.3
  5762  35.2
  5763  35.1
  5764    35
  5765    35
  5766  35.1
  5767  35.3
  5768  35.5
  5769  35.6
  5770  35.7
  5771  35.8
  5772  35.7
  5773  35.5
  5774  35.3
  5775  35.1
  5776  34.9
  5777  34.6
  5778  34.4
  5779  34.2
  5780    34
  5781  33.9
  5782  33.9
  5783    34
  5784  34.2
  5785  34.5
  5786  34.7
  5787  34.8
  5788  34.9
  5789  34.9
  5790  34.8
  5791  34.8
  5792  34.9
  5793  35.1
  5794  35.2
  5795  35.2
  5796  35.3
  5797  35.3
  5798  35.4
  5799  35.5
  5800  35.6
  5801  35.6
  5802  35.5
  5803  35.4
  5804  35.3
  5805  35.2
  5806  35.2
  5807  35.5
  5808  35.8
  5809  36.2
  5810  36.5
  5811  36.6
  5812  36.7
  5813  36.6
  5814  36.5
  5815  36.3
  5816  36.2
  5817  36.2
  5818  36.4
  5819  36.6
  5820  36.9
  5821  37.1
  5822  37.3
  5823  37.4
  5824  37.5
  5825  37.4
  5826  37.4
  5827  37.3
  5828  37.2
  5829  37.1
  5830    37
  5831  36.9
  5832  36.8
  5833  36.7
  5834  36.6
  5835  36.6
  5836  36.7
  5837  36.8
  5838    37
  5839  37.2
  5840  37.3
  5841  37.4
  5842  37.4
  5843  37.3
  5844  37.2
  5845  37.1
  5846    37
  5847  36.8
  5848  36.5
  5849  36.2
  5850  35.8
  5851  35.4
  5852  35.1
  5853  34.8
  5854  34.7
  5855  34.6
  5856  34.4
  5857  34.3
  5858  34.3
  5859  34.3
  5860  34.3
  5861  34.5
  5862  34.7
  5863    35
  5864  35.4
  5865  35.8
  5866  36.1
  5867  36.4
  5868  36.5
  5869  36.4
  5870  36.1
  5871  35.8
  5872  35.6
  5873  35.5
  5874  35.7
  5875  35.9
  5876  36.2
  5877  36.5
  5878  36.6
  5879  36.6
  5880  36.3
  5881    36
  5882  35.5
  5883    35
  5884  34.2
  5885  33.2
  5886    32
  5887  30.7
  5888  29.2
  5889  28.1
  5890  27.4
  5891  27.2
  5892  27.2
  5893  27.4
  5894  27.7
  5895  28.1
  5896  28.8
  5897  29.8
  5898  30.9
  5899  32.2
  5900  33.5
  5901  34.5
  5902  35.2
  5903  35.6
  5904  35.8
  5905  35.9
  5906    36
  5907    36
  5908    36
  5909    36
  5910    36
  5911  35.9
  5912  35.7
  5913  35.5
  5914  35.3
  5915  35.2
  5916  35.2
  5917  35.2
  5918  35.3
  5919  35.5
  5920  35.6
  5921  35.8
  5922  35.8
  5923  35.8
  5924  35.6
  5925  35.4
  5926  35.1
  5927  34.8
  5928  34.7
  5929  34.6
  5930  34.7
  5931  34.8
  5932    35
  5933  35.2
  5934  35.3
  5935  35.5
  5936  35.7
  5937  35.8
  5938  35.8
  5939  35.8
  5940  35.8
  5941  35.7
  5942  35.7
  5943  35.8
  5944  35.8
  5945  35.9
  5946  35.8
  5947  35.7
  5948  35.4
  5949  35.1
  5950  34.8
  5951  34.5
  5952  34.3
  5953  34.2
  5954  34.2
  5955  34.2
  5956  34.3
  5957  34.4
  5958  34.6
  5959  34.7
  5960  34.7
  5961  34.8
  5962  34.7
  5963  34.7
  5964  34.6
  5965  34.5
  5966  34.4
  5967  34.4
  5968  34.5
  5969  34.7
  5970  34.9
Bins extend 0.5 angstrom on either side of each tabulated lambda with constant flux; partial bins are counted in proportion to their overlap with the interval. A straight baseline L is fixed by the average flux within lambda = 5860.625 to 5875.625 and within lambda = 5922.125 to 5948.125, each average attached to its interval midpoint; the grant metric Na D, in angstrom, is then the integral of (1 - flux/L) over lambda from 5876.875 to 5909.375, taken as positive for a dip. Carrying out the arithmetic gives 2.6 angstrom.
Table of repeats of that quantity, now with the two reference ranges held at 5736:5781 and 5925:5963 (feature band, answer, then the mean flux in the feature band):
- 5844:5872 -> -0.40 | 35.5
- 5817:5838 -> -1.18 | 37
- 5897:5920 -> 0.03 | 35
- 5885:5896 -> 1.98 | 28.7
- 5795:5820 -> -0.65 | 35.9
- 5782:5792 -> 0.11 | 34.6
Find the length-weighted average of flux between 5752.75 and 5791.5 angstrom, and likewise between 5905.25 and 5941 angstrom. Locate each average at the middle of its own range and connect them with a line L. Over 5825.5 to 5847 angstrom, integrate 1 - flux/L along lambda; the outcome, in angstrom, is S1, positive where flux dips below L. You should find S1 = -1.1 angstrom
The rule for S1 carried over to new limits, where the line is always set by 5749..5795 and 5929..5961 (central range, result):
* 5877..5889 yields 0.37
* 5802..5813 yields -0.29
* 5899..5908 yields -0.03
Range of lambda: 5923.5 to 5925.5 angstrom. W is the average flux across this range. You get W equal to 35.5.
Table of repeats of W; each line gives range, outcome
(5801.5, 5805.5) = 35.4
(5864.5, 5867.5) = 36.1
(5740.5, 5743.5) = 35.4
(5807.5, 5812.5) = 36.4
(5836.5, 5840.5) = 37.1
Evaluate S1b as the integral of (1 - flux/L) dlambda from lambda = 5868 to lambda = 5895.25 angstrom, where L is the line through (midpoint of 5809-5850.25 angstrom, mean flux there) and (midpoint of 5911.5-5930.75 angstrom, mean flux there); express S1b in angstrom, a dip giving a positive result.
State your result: 2.1 angstrom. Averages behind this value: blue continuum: 36.9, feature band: 33.1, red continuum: 35.3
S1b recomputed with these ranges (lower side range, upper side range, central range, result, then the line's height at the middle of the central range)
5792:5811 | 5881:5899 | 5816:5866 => -4.6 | 33.2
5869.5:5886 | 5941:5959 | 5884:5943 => 2.3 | 35.3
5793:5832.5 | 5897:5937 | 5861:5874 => 0.0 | 35.7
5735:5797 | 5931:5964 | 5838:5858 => -0.6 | 35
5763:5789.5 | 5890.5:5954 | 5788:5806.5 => -0.2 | 34.8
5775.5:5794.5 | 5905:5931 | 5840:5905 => 1.7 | 35.2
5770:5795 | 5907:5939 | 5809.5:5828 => -1.0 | 34.9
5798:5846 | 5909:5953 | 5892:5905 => 1.5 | 35.7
